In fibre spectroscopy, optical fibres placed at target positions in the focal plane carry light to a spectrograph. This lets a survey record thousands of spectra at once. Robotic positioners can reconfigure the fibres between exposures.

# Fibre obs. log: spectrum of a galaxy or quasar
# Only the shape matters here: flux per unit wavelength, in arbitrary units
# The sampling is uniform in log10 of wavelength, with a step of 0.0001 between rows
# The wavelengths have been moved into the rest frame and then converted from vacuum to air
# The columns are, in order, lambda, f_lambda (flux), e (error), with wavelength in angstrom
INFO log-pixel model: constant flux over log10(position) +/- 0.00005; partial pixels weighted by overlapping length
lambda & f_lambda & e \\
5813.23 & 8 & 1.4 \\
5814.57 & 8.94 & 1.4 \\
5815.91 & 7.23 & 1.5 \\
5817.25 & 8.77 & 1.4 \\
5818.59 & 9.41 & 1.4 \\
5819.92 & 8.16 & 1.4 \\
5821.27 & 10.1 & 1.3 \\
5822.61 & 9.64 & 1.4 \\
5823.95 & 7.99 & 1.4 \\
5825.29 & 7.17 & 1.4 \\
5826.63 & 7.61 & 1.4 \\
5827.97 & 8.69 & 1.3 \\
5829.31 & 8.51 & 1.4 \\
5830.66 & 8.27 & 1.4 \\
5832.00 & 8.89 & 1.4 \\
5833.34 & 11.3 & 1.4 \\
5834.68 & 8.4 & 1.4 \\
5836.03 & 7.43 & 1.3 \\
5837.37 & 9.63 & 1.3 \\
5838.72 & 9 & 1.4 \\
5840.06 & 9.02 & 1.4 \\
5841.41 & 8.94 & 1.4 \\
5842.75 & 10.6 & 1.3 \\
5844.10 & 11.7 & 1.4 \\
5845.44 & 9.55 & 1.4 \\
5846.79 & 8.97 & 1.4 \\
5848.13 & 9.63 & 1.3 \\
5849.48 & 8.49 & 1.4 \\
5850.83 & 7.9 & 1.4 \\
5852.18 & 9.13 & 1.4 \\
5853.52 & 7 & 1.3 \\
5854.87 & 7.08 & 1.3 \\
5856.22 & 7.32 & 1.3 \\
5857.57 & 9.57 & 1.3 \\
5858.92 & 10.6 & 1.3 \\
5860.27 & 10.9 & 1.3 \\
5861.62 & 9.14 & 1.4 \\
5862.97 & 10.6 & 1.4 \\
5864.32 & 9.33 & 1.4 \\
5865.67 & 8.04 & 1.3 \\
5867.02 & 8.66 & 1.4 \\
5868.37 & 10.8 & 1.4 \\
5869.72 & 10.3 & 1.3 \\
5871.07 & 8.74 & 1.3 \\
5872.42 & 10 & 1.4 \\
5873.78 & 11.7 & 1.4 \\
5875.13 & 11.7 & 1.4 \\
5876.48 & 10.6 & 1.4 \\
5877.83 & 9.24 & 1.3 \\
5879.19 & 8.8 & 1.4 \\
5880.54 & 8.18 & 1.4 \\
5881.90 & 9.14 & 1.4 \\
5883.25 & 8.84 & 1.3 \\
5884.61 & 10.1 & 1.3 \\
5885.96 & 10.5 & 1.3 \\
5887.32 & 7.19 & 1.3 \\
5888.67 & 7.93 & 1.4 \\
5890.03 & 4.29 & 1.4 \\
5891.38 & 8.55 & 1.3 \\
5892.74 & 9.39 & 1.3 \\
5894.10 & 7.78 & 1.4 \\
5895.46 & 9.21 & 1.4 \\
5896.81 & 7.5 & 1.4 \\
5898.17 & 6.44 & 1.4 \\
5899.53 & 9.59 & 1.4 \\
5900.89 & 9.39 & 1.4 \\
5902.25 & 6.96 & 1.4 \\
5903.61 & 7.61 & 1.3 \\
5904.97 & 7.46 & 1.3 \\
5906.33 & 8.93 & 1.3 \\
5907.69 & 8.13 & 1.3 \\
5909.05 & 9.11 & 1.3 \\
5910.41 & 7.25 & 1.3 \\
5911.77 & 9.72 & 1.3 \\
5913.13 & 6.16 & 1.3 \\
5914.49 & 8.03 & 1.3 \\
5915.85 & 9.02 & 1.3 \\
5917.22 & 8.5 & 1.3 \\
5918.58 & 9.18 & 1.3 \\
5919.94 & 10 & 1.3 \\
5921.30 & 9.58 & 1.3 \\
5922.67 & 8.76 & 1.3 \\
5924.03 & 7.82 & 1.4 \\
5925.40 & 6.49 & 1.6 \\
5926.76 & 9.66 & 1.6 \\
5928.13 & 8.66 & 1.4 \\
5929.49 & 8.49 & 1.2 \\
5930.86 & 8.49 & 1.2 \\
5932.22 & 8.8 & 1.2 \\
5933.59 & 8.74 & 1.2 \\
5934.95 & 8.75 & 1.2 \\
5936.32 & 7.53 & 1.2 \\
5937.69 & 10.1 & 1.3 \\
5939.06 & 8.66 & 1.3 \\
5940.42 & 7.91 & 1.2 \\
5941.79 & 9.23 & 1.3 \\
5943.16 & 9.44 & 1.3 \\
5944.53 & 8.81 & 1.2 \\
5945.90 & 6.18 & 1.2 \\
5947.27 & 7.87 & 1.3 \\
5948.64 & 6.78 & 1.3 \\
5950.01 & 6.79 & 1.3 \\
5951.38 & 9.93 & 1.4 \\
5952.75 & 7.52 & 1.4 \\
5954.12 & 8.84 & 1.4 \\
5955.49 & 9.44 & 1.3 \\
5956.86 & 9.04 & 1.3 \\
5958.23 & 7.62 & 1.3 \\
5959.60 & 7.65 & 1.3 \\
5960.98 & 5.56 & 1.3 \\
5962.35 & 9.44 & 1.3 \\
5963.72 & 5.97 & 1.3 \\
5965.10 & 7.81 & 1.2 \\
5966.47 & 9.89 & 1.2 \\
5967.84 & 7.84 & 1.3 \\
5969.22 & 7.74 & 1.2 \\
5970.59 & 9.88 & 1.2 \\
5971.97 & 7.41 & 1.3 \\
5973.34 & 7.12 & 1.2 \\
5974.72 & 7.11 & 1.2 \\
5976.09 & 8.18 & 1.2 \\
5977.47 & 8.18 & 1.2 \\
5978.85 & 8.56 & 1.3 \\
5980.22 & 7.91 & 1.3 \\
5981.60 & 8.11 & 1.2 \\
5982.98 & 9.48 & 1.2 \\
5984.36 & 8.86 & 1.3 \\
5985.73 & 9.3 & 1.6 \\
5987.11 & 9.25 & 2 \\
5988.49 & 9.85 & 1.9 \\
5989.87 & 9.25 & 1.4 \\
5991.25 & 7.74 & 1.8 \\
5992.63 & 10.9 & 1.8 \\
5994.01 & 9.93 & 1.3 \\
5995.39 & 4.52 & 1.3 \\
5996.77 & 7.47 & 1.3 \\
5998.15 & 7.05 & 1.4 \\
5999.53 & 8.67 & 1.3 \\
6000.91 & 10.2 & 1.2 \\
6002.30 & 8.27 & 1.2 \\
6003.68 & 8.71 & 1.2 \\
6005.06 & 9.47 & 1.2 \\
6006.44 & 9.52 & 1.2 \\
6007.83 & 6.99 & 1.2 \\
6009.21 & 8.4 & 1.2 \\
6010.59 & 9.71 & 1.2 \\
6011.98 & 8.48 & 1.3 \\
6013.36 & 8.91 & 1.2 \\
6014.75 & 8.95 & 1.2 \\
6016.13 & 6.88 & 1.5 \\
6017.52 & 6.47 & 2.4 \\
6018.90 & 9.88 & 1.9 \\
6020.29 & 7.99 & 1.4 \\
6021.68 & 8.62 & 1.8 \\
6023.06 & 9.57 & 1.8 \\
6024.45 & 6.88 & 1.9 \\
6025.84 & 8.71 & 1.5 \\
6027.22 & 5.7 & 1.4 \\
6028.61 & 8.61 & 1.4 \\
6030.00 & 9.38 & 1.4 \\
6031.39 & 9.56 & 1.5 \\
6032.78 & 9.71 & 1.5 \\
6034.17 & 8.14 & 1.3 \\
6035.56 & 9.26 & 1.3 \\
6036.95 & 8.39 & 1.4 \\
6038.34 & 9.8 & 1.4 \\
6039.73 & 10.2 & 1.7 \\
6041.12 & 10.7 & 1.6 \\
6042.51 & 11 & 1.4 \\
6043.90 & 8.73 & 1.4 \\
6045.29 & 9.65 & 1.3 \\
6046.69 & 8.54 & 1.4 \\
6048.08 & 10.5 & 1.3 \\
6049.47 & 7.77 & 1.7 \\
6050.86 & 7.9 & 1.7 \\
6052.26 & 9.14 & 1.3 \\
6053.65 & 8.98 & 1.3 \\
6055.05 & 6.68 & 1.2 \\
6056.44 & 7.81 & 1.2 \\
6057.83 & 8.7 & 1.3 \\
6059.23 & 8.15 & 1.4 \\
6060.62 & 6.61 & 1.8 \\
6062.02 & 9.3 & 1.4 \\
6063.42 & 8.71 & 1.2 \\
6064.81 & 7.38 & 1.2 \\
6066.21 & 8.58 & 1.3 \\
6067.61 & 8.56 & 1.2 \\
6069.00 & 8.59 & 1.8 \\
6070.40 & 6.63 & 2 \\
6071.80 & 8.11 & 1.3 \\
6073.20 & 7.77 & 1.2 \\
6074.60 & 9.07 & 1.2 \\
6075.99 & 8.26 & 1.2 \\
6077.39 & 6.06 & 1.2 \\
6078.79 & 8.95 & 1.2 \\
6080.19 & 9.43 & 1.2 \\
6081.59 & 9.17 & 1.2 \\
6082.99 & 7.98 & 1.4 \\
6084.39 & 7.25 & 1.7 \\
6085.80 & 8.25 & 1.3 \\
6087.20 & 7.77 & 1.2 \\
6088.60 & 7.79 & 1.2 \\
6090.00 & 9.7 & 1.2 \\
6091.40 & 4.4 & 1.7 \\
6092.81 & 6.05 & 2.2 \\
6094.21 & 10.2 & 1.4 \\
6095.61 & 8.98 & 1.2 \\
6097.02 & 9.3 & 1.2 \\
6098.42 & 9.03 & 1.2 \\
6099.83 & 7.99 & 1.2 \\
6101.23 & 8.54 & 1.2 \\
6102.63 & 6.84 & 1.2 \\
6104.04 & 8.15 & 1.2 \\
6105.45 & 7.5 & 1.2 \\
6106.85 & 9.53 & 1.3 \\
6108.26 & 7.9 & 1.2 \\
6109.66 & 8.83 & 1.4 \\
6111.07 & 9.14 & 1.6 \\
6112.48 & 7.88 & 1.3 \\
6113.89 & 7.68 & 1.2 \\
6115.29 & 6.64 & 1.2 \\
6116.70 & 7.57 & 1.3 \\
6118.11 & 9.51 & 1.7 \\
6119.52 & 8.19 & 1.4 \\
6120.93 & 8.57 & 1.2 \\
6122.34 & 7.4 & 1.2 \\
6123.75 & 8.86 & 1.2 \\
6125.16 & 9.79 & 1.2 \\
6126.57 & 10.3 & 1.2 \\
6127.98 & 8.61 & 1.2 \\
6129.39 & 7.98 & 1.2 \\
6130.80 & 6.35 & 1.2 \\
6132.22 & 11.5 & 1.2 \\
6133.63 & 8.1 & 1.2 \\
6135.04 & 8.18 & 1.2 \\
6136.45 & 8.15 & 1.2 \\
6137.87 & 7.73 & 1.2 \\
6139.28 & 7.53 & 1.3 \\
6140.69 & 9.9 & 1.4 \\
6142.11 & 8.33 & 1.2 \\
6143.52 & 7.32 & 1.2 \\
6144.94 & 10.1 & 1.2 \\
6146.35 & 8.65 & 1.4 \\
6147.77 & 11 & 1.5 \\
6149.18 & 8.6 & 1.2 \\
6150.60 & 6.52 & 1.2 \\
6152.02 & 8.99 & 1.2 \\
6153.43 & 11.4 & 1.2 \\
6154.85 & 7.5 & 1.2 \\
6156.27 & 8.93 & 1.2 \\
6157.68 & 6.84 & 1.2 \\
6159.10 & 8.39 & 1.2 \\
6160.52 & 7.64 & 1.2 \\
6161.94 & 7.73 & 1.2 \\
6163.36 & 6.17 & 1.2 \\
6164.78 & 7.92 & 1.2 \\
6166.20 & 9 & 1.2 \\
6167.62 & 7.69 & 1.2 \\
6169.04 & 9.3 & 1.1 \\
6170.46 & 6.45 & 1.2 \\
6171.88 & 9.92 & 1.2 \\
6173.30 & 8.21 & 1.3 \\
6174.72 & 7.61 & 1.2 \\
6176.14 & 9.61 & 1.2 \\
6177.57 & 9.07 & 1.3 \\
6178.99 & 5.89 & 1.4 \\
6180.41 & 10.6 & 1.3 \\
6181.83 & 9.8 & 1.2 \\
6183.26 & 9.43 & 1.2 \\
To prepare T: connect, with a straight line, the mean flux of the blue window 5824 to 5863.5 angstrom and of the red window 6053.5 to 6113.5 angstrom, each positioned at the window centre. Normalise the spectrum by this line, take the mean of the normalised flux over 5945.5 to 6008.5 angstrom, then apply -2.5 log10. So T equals 0.03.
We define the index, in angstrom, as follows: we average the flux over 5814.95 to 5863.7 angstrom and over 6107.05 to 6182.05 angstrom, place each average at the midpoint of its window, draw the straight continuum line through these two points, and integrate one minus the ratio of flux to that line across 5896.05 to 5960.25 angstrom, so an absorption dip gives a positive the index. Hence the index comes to 3.3 angstrom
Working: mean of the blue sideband 8.95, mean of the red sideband 8.44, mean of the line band 8.36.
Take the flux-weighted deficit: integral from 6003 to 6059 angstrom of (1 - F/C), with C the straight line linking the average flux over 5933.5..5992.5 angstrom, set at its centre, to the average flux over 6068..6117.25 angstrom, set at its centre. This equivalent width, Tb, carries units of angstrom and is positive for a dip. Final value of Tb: -3.5 angstrom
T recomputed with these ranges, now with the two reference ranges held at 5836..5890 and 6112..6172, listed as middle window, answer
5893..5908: 0.128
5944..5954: 0.162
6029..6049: -0.096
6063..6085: 0.057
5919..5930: 0.045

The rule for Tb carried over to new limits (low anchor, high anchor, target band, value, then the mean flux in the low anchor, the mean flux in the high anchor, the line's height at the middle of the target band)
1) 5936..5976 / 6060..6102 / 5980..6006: -1.85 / 8.11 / 8.15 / 8.12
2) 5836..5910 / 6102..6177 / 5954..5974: 1.59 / 8.96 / 8.38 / 8.76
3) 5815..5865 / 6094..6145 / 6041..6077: 0.37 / 8.96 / 8.45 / 8.56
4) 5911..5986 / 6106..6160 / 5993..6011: -0.03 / 8.33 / 8.53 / 8.39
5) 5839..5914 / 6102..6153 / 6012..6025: 0.57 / 8.9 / 8.46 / 8.65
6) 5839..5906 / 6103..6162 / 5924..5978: 3.89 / 8.98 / 8.46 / 8.82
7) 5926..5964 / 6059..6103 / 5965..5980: 0.19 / 8.3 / 8.12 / 8.27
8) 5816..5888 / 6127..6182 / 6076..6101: 1.31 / 9.17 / 8.44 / 8.6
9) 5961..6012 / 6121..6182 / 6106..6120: 0.32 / 8.43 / 8.49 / 8.48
